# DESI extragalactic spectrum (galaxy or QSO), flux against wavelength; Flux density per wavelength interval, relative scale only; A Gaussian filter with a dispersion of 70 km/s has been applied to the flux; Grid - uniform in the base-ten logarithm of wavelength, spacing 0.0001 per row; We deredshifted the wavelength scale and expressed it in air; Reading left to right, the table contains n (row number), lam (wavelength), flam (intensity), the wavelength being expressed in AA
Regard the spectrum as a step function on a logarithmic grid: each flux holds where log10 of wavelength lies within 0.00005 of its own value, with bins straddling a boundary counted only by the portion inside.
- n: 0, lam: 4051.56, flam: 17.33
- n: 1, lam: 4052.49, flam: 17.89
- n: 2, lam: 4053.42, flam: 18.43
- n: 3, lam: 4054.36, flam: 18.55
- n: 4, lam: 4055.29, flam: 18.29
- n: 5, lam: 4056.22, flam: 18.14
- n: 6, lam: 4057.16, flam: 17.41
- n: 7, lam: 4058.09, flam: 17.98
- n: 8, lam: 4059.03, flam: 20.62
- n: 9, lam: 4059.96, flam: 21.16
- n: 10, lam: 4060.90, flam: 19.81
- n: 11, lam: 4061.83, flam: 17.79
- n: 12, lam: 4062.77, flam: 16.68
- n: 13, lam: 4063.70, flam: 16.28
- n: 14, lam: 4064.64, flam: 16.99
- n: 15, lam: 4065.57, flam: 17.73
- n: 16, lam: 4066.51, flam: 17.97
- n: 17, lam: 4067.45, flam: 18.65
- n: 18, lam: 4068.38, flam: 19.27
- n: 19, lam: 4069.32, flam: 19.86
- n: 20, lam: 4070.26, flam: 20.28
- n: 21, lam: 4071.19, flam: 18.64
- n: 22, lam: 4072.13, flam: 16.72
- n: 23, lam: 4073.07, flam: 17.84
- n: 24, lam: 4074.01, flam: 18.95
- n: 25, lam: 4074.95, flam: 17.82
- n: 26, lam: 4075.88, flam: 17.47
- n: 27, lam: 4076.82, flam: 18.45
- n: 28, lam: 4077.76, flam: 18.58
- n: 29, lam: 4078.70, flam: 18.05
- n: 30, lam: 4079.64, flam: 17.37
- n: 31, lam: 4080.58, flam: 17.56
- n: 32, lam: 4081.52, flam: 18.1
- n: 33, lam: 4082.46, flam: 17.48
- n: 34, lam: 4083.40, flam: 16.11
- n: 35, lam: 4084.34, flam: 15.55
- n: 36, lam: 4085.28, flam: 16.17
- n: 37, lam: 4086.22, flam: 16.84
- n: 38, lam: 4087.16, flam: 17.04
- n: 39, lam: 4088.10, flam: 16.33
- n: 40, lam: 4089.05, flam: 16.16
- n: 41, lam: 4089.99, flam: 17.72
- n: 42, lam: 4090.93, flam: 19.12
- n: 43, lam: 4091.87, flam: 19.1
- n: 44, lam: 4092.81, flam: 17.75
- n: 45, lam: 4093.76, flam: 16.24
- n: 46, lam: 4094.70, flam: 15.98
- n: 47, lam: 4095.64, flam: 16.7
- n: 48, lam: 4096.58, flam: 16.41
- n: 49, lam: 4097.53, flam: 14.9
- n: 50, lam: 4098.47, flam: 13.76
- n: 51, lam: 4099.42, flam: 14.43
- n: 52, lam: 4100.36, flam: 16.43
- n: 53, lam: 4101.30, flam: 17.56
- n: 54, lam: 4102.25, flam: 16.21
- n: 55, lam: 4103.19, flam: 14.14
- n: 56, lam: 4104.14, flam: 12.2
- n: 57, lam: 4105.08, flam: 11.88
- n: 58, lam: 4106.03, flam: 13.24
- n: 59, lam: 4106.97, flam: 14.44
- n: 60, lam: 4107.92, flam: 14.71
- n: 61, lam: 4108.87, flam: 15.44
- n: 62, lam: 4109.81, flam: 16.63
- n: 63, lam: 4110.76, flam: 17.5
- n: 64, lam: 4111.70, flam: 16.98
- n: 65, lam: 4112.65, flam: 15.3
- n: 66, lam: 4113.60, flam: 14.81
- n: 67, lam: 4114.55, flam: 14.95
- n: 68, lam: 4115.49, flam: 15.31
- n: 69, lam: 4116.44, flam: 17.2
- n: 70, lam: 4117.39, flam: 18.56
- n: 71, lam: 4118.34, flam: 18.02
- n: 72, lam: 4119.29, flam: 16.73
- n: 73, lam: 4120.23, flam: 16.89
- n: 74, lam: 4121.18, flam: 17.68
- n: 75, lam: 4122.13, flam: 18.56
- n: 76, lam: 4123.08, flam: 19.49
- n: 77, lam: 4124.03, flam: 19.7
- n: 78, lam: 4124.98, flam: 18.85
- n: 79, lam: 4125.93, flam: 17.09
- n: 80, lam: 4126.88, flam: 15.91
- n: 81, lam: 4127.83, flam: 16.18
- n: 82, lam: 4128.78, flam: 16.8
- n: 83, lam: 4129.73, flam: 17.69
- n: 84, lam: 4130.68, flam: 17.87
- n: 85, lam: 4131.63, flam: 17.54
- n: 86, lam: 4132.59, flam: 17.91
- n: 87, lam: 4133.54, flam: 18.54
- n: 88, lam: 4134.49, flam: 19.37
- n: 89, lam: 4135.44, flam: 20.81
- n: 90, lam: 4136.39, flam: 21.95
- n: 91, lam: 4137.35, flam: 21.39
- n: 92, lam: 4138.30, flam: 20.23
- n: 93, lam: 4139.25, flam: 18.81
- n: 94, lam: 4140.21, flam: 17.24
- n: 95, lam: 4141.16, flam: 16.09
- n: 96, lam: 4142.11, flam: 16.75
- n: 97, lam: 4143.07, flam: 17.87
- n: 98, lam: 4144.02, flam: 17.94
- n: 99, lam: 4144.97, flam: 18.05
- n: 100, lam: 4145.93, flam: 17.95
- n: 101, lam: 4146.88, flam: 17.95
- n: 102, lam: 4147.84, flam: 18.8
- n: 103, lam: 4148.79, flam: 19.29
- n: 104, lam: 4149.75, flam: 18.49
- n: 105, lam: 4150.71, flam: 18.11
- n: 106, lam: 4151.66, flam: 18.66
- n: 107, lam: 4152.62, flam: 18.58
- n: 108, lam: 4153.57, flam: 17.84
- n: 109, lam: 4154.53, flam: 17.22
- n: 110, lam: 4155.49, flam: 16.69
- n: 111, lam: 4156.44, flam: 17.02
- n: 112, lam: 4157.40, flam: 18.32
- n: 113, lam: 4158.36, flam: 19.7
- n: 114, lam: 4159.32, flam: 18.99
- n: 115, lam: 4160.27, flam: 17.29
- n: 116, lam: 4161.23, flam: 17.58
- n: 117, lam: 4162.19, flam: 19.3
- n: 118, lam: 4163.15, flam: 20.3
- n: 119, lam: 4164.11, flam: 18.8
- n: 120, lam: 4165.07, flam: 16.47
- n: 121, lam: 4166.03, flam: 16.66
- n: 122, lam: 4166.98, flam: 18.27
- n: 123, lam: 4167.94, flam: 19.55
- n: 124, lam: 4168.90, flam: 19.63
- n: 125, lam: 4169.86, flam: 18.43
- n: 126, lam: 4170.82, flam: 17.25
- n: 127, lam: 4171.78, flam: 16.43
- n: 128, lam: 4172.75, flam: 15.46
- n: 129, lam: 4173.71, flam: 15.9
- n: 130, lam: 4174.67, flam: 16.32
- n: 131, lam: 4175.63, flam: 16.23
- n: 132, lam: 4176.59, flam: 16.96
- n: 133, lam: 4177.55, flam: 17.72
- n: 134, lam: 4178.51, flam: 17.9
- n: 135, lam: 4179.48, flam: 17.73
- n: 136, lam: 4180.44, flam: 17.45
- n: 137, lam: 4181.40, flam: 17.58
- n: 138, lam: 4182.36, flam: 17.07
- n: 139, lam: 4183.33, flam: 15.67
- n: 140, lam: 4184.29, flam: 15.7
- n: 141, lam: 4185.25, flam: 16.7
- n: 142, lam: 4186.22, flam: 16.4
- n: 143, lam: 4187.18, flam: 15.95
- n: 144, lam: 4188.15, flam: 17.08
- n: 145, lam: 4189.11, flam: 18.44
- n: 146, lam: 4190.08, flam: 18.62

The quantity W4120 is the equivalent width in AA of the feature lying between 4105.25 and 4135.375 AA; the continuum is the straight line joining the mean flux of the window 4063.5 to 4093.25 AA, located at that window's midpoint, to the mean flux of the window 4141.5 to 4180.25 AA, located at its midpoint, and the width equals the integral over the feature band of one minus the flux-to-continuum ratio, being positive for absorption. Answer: 1.4 AA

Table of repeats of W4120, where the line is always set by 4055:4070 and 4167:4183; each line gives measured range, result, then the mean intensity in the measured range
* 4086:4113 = 3.27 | 15.9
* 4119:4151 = -0.94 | 18.3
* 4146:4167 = -0.79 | 18.2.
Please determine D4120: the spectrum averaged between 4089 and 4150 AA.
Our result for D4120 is 17.1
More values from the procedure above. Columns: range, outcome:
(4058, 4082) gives 18.3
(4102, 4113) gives 14.9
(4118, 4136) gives 18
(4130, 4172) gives 18.4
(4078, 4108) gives 16.1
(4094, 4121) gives 15.7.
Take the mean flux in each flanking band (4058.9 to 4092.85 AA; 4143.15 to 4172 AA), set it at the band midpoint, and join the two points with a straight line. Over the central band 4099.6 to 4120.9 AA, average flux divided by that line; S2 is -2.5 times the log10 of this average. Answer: 0.151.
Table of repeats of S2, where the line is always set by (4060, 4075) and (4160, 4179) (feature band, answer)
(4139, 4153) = -0.01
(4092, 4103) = 0.13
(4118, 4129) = 0.01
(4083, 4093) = 0.07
